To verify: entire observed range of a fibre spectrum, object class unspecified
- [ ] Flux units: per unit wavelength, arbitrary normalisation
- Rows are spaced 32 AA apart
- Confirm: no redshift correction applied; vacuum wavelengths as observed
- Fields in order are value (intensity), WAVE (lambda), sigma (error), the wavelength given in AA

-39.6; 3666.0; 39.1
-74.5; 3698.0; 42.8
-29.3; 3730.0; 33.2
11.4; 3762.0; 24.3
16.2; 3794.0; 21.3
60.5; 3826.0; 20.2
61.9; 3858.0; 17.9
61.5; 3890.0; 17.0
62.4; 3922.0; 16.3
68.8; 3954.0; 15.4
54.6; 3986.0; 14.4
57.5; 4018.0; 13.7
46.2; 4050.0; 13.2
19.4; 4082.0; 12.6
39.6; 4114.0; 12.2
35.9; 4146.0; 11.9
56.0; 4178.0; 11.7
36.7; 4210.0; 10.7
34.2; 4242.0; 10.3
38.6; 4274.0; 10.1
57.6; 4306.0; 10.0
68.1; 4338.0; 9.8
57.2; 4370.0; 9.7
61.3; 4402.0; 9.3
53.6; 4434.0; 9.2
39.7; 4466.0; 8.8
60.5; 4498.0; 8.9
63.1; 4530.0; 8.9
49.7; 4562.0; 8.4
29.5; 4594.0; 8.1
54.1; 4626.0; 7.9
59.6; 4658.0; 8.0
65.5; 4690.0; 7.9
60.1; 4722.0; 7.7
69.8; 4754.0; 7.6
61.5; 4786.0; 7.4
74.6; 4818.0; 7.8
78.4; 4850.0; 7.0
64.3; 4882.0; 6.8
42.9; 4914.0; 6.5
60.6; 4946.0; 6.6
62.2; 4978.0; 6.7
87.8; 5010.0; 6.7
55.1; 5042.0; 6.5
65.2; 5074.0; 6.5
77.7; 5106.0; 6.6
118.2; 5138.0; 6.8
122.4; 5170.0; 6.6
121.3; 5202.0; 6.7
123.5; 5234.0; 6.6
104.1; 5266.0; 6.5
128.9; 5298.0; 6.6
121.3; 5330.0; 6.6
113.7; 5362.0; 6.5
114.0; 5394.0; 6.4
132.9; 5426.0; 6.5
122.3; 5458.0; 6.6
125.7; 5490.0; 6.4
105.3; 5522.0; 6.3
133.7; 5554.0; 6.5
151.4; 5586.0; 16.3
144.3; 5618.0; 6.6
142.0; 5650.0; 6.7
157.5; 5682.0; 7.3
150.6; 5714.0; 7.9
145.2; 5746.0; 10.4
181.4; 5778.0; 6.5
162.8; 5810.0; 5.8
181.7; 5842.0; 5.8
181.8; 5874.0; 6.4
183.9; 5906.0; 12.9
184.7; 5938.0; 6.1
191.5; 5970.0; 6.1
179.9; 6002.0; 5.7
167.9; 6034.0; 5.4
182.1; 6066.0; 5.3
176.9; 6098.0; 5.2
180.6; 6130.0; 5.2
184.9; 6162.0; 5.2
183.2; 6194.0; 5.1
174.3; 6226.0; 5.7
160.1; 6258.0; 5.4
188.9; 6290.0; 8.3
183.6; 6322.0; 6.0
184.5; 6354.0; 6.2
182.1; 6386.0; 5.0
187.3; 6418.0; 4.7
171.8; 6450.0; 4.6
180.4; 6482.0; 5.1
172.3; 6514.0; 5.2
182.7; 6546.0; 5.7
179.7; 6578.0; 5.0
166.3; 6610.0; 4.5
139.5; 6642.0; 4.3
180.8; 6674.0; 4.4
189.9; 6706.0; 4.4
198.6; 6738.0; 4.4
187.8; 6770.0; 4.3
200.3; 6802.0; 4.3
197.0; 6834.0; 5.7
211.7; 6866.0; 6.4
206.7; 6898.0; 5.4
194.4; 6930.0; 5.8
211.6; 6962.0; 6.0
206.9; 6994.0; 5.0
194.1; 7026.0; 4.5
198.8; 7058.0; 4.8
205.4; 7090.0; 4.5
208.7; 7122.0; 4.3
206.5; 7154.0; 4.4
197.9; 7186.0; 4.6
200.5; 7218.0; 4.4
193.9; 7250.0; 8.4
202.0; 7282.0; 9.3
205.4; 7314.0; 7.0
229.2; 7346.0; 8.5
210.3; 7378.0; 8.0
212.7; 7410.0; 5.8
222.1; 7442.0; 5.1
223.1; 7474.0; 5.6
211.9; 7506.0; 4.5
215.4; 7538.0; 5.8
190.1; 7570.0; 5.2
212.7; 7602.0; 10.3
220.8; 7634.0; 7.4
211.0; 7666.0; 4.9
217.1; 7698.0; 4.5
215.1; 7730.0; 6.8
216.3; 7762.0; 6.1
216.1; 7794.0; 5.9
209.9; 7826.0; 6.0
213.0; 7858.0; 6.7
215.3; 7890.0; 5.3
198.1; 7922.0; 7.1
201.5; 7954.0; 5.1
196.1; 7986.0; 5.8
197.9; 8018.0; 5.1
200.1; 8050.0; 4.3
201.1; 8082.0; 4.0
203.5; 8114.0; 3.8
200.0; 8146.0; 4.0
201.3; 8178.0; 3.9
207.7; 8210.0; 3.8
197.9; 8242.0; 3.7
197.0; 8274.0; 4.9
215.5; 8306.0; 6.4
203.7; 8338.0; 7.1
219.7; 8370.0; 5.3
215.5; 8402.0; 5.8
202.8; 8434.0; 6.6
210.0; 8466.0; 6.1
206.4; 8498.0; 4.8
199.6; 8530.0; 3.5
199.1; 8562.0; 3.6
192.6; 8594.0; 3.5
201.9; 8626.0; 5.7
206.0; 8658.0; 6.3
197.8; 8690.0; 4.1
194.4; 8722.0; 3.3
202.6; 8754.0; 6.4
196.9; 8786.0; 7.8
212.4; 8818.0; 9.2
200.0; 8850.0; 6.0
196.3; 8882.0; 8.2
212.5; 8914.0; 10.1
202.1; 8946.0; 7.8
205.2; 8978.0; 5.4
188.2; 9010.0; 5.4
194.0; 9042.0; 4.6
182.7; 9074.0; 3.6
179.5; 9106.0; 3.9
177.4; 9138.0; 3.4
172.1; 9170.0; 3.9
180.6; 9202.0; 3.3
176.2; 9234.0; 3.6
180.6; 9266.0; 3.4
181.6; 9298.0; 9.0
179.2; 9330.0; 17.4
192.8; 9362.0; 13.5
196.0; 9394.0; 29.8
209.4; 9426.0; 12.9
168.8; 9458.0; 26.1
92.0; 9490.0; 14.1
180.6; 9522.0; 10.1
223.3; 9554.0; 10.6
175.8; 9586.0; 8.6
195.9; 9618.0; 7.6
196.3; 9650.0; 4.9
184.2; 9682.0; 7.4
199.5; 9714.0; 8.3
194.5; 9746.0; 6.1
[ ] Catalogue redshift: 0.283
